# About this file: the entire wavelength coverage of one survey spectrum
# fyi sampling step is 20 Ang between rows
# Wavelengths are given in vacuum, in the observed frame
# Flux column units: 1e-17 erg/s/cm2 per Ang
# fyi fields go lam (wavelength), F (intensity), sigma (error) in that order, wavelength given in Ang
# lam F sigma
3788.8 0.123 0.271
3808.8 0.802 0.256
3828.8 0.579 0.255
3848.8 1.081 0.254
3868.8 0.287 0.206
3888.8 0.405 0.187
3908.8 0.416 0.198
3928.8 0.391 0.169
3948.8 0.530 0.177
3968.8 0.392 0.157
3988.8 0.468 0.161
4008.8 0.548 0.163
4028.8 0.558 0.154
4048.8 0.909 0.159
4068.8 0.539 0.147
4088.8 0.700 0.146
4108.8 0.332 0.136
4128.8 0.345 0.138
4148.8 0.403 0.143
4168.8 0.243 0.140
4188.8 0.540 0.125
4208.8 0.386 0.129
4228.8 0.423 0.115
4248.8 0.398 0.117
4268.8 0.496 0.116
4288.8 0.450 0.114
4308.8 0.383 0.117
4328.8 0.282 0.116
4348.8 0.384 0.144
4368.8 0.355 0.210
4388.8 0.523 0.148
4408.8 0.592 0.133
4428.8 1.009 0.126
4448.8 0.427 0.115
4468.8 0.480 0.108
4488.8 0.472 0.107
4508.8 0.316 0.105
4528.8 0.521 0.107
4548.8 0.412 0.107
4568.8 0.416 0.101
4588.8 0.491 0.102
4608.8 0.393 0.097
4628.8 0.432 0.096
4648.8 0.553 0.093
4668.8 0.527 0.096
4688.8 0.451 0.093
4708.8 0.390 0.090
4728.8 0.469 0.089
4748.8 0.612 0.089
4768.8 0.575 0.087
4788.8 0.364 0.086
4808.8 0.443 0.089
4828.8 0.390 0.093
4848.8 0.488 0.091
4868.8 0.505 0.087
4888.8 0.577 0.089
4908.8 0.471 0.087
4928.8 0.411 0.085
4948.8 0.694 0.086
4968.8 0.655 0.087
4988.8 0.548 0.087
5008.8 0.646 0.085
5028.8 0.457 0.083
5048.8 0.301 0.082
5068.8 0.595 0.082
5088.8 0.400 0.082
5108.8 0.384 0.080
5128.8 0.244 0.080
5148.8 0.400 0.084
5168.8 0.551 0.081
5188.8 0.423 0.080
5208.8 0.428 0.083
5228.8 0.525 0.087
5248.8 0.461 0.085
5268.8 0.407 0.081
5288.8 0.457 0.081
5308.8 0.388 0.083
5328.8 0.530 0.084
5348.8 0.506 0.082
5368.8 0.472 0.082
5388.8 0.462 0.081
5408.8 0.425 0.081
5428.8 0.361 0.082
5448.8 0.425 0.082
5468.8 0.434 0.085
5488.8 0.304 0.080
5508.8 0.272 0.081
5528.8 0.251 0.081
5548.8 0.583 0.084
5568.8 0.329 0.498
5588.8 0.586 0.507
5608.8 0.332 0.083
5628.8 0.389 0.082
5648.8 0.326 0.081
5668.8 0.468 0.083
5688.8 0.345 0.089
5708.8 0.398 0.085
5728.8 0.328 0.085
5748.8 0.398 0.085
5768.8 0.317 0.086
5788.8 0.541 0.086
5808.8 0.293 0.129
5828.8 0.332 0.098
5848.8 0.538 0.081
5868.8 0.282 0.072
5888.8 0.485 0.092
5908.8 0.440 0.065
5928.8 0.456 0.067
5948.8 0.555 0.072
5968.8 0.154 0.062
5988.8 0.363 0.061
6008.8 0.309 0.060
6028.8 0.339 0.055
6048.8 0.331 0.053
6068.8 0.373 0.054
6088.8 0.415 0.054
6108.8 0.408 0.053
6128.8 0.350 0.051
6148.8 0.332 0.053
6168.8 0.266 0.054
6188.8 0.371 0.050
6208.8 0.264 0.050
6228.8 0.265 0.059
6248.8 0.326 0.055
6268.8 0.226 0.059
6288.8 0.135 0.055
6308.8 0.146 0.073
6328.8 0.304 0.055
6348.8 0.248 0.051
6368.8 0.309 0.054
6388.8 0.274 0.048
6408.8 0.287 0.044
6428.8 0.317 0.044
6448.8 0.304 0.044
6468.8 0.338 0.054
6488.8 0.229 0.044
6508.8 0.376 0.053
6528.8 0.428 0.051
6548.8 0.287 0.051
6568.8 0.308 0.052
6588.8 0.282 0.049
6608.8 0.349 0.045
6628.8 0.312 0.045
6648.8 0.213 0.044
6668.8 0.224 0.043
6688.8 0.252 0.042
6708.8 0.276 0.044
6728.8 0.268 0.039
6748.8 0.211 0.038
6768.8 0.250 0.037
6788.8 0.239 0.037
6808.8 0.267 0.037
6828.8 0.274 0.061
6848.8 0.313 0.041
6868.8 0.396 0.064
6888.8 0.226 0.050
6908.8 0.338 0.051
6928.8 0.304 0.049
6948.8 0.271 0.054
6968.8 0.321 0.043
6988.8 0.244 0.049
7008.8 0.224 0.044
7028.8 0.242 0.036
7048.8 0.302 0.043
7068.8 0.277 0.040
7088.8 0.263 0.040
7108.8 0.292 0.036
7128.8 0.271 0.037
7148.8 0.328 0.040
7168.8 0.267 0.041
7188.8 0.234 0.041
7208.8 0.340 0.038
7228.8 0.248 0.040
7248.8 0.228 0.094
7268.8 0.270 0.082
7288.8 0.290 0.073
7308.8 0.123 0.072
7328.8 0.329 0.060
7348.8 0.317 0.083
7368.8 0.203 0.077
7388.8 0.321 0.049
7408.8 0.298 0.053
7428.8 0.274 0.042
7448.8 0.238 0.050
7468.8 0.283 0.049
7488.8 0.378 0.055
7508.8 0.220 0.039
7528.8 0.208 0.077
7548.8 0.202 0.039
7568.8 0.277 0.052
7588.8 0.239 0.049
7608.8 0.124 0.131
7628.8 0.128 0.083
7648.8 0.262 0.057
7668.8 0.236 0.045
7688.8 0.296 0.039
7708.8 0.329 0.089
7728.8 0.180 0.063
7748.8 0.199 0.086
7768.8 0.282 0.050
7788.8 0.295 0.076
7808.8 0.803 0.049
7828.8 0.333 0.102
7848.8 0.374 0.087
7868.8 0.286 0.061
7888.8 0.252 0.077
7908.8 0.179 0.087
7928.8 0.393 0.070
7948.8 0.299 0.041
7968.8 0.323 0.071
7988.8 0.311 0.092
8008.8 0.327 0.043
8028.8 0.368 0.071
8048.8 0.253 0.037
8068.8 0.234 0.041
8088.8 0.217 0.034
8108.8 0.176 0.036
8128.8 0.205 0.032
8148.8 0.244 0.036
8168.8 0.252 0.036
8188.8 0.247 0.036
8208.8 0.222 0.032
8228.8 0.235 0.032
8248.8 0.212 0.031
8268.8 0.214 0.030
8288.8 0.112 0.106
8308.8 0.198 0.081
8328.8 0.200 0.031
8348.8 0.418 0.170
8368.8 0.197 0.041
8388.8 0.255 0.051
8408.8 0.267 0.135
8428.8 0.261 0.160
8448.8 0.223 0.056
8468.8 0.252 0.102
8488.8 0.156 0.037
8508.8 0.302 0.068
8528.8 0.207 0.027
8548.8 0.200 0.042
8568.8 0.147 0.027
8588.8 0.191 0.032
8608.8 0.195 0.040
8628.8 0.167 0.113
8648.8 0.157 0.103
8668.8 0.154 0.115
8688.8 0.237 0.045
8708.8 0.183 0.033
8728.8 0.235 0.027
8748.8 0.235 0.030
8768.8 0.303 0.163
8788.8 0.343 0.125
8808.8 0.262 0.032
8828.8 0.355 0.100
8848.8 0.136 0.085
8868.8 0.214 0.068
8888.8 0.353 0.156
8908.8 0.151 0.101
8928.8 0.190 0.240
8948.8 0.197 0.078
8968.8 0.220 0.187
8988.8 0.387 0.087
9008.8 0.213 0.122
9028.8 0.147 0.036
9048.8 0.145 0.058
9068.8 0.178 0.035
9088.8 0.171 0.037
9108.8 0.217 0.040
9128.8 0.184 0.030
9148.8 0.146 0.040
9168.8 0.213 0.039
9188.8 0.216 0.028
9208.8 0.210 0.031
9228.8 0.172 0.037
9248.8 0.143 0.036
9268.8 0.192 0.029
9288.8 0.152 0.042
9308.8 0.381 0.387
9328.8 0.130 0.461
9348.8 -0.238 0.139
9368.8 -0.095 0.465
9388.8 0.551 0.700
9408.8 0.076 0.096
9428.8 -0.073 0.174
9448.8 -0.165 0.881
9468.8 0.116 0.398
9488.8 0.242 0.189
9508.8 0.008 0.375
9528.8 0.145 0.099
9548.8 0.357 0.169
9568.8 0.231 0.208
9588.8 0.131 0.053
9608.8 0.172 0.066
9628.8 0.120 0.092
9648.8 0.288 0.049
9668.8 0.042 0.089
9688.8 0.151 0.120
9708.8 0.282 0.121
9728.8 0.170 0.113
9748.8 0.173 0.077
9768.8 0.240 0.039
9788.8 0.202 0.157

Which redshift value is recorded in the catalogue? 0.19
